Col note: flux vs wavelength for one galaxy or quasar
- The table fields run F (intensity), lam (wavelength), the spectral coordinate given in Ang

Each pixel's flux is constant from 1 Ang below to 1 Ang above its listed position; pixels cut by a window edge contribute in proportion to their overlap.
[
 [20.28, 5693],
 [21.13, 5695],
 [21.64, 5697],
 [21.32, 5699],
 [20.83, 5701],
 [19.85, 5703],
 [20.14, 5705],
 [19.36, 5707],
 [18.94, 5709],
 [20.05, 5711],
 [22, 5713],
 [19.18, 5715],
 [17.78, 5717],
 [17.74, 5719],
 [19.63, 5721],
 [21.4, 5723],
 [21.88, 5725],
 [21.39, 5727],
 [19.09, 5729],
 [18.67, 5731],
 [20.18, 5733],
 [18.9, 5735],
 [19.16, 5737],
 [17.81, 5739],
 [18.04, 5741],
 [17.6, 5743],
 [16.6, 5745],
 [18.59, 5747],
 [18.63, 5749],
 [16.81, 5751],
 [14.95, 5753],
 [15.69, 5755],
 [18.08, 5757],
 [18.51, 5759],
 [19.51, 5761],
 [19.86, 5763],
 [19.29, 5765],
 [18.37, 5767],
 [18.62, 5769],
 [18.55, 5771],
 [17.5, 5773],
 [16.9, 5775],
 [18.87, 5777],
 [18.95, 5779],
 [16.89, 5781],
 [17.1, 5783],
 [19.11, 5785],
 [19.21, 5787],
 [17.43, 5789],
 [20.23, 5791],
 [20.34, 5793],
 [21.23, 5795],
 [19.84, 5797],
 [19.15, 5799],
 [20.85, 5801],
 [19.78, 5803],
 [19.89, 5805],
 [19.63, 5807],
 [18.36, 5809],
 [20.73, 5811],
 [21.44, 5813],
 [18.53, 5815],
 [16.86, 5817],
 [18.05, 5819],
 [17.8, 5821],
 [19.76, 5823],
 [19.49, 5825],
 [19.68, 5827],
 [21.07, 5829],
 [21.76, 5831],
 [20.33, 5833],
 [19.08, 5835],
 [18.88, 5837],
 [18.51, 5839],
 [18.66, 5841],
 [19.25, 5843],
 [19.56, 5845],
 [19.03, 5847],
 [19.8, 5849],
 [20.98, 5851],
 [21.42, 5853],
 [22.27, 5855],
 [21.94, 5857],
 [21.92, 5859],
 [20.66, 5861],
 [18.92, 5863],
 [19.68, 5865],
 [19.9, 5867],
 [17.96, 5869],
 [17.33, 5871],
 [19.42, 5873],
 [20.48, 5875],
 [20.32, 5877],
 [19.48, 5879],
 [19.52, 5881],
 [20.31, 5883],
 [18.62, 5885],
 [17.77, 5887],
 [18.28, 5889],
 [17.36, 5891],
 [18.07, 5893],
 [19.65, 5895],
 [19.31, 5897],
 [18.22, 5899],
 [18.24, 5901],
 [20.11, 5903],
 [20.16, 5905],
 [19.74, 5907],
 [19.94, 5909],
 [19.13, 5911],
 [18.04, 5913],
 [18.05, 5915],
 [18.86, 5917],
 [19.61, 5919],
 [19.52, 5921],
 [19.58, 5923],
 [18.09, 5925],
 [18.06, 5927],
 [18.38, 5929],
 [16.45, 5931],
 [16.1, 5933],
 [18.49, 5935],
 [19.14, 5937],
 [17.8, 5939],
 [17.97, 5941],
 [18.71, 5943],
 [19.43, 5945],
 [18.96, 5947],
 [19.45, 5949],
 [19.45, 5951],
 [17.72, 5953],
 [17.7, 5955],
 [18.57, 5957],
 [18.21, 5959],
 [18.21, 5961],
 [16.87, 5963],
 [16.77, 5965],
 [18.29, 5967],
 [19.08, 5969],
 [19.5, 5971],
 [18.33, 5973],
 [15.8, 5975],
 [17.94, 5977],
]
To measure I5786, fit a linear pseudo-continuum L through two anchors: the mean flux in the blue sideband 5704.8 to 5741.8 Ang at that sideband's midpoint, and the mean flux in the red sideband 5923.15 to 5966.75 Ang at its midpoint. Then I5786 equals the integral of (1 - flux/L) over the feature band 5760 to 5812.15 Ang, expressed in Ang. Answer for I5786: 0.14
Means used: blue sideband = 19.5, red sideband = 18.2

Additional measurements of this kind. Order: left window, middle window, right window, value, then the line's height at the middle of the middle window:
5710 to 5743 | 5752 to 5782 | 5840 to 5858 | 2.6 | 19.8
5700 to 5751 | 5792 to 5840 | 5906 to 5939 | -1.7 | 18.9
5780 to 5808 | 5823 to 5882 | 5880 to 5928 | -2.4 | 19.1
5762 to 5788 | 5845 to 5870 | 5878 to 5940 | -2.4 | 18.6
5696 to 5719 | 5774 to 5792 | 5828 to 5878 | 1.5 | 20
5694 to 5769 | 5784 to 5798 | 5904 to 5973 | -0.5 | 19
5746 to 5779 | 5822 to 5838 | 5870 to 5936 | -1.4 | 18.4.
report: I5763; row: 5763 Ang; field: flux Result 19.86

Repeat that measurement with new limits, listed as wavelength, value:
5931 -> 16.45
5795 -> 21.23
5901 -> 18.24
